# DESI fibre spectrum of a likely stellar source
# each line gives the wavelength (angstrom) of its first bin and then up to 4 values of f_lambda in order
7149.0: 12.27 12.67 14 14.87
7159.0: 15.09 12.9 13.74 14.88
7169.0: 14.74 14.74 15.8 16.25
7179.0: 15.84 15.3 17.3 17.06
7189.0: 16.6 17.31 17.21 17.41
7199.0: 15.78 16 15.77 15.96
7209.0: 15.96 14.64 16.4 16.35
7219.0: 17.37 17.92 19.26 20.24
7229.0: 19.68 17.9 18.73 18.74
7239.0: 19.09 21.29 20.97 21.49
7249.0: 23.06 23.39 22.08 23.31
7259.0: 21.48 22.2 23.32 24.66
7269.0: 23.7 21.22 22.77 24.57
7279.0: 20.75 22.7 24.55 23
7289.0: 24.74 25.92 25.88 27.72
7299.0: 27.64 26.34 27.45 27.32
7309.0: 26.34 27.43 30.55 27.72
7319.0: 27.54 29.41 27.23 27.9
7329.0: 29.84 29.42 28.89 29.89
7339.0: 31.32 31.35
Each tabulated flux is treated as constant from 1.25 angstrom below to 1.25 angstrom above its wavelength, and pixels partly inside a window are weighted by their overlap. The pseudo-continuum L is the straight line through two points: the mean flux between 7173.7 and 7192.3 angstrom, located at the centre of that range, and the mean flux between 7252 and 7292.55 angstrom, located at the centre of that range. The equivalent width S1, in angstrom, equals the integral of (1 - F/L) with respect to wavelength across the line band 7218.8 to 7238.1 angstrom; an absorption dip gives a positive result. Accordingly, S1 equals 1.02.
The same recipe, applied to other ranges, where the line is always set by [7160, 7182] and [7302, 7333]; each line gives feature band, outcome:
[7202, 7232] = 2.90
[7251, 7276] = 0.43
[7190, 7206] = 0.71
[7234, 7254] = 0.44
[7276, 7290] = 0.97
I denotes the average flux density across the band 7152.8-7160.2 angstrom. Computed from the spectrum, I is 14.7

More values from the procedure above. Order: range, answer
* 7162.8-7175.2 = 14.8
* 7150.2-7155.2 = 13.3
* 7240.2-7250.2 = 21.7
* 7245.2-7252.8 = 22.6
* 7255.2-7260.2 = 22.4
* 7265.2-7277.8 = 23.4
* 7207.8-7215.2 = 15.7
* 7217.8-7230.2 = 18.9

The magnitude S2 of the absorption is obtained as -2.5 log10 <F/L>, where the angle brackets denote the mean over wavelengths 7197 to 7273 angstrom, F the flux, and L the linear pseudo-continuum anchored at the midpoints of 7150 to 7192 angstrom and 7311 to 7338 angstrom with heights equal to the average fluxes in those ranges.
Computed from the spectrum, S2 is 0.07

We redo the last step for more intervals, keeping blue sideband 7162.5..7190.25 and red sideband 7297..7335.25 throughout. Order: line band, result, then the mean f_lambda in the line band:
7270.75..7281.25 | 0.10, 22.4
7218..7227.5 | 0.06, 18.7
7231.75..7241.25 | 0.11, 19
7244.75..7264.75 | 0.01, 22.5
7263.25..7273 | 0.03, 23.2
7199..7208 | 0.14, 15.9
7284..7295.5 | 0.03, 24.9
